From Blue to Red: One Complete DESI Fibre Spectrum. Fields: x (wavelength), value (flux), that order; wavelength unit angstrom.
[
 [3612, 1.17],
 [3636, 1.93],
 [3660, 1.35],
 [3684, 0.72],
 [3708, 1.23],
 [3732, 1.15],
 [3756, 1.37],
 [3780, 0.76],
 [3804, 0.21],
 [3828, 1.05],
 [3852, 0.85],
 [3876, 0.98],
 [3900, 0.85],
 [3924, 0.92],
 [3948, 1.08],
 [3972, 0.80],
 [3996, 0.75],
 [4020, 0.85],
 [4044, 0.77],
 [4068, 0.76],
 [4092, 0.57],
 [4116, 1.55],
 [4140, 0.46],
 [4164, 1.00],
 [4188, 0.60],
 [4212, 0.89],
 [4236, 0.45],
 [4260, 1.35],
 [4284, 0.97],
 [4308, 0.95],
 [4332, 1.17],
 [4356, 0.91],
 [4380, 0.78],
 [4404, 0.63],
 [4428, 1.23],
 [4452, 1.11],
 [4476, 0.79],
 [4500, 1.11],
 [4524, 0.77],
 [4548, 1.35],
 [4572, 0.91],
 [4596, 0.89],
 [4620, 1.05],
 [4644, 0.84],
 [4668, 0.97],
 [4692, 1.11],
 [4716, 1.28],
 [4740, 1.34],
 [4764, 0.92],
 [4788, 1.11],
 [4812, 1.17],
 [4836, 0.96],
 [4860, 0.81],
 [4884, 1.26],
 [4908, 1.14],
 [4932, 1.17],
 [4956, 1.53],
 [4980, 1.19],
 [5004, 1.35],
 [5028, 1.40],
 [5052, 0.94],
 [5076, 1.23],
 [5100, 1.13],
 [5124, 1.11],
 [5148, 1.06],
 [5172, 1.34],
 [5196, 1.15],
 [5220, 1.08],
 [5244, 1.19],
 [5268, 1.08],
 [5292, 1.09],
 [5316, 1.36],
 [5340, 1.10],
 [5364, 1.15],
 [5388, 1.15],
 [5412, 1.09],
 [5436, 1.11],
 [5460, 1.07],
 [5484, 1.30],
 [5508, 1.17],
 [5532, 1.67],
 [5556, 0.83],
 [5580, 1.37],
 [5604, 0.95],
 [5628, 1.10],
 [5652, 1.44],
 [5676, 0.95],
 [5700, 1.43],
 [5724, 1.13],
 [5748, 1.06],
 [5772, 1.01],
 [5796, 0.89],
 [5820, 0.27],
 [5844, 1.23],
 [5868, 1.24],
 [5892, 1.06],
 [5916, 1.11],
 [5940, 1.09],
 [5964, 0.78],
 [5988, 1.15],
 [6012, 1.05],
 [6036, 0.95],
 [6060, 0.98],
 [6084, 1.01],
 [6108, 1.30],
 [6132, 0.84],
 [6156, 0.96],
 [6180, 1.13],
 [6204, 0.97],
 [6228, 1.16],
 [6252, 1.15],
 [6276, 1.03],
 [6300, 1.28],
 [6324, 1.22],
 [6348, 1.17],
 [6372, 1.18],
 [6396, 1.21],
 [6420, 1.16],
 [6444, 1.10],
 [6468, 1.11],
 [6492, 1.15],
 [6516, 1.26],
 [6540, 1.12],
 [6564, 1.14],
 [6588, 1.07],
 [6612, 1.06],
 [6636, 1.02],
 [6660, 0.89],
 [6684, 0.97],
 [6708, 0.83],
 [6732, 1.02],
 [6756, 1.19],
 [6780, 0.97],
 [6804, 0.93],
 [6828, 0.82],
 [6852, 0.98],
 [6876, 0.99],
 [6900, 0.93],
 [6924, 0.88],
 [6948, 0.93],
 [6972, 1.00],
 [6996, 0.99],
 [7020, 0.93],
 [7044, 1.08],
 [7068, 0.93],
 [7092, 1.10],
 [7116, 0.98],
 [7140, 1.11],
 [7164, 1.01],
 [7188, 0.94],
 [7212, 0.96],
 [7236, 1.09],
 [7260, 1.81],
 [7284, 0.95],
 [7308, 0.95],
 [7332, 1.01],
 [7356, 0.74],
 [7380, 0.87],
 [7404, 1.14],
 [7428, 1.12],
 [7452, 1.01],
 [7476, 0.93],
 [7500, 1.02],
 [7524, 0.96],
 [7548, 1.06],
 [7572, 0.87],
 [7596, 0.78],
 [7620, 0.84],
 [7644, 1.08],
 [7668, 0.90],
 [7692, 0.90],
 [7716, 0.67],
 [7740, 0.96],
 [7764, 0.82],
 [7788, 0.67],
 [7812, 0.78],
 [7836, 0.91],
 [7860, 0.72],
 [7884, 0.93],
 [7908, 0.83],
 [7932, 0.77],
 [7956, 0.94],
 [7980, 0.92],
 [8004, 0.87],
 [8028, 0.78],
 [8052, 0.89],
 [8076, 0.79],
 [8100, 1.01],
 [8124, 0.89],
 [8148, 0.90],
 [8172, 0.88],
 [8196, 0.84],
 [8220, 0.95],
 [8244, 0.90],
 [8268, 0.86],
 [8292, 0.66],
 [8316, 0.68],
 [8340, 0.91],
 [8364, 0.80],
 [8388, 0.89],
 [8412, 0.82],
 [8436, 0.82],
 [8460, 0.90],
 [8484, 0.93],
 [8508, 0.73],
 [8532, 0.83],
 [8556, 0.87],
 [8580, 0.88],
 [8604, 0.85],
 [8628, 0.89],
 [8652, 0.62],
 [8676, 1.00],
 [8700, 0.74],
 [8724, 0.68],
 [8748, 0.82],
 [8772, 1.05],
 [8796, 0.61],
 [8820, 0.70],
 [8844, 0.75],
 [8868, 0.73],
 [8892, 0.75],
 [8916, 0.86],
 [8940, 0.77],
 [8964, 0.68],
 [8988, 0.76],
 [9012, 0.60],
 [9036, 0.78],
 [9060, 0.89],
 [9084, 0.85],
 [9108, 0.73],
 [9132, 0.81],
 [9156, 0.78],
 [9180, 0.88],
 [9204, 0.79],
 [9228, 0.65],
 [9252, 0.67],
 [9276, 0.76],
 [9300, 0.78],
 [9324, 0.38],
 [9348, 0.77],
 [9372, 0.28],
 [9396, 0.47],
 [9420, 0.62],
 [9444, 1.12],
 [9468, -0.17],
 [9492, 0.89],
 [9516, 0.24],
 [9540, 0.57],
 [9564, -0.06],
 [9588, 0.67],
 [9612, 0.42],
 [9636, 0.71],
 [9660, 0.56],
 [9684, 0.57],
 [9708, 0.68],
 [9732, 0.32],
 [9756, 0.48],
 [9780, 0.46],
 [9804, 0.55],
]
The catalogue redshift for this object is 0.106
